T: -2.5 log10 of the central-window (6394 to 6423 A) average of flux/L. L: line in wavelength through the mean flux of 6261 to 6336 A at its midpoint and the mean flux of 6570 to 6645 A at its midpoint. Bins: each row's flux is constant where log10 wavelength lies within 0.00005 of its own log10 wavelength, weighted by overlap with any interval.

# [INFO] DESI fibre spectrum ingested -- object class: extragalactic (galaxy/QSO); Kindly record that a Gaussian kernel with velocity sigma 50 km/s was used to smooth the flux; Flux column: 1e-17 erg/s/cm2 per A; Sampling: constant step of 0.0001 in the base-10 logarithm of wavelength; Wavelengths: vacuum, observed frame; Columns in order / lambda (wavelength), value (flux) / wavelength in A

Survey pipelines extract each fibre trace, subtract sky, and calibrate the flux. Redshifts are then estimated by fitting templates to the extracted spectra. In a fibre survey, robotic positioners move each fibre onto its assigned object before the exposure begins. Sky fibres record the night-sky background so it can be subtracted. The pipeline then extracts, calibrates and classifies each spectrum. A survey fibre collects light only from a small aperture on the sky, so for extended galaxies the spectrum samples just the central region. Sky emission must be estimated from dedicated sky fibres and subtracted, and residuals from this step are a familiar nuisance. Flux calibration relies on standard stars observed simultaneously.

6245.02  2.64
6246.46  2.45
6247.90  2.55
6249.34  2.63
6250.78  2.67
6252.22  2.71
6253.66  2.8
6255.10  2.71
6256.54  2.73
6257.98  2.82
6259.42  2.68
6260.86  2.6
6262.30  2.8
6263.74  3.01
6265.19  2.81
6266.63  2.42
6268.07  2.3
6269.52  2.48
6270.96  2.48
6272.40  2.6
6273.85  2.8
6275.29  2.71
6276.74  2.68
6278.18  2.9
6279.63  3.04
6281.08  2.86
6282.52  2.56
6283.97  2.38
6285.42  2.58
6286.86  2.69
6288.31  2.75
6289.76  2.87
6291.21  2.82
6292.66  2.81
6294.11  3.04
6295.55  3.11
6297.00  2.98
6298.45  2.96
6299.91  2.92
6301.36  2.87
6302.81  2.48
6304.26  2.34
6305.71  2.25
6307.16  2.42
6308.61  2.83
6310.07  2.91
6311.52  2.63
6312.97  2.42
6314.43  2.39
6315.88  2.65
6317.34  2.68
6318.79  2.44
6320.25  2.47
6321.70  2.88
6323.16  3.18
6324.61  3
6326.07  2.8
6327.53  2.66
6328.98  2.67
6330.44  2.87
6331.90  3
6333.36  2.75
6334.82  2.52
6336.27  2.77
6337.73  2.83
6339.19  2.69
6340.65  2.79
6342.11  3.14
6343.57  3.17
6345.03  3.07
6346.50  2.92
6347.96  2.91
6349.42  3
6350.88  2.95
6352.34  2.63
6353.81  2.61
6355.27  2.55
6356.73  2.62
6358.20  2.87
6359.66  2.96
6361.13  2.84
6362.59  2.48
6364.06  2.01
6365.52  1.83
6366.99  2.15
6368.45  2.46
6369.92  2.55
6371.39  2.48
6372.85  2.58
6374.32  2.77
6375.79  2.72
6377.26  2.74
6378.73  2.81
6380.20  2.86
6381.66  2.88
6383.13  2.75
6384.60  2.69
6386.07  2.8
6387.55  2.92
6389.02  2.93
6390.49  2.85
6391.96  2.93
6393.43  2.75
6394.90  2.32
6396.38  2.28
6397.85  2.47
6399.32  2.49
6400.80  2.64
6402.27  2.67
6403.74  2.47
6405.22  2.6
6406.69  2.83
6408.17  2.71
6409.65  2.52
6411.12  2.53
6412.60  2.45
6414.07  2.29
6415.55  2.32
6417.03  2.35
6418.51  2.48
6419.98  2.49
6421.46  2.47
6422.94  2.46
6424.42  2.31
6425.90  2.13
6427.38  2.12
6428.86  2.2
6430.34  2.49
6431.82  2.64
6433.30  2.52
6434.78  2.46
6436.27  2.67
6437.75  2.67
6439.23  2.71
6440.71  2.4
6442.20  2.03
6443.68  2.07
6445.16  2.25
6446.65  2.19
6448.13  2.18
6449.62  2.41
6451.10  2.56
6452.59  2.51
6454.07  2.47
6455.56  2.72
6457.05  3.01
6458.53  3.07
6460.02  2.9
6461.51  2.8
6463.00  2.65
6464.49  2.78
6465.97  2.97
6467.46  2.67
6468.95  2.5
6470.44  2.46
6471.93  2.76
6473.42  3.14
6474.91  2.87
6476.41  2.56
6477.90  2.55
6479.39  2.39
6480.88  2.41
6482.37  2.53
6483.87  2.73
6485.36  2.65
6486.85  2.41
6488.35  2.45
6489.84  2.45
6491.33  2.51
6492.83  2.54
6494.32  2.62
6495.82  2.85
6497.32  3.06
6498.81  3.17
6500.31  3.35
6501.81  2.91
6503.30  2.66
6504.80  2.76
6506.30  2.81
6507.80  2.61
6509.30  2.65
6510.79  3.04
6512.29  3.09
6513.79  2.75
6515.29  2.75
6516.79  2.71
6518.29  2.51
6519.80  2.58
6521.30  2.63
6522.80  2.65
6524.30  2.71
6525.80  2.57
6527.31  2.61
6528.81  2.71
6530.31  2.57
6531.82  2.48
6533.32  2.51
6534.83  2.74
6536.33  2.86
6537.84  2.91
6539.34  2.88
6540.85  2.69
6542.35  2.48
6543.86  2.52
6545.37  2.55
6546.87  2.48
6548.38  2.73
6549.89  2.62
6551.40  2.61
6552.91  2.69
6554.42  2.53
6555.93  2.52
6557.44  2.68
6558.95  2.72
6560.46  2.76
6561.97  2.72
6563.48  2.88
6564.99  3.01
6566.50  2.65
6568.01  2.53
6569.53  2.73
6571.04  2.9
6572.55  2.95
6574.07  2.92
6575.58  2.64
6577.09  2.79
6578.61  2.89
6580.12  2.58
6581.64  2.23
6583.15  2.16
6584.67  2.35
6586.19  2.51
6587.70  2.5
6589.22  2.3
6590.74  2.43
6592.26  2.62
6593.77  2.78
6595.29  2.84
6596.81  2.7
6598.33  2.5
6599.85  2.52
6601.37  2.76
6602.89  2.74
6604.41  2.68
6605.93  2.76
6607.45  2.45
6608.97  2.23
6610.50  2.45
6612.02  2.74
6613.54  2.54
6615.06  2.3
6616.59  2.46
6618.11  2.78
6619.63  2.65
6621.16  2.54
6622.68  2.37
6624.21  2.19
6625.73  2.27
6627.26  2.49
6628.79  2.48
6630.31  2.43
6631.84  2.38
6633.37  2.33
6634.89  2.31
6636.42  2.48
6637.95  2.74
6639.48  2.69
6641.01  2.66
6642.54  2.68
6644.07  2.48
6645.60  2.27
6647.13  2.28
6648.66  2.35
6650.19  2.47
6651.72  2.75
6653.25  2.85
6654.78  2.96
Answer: 0.069 mag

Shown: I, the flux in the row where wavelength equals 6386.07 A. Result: 2.8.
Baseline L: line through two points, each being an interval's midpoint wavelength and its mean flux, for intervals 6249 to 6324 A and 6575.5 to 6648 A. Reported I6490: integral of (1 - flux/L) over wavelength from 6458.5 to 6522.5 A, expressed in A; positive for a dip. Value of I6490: -3.3 A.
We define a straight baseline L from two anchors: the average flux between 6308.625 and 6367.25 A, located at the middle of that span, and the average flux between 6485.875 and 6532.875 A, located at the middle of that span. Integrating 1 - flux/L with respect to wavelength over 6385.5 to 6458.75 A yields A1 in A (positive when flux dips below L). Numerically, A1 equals 5.58 A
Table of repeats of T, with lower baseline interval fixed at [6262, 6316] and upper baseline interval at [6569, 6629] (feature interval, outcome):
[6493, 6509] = -0.10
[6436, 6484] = 0.01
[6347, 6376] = 0.03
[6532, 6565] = -0.04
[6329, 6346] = -0.07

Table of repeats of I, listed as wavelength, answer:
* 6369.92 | 2.55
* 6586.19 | 2.51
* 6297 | 2.98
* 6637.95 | 2.74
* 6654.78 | 2.96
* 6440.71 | 2.4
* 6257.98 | 2.82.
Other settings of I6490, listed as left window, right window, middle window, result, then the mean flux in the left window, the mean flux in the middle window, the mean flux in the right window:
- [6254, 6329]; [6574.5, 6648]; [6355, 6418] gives 1.3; 2.71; 2.6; 2.52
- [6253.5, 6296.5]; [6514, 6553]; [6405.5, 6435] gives 2.7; 2.73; 2.44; 2.64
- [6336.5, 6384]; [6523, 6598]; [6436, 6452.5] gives 1.9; 2.71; 2.37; 2.65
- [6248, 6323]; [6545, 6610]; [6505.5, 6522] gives -0.6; 2.7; 2.74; 2.63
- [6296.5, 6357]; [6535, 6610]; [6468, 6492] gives 0.9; 2.75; 2.59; 2.64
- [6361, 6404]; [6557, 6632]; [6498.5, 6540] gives -2.5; 2.6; 2.75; 2.59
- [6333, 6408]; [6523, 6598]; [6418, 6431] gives 1.6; 2.69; 2.35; 2.65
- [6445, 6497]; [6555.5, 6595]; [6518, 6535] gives 0.2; 2.62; 2.6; 2.65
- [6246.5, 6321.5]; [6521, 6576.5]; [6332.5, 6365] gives -1.0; 2.69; 2.77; 2.69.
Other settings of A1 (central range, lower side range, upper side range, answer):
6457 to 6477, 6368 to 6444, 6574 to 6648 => -1.92 A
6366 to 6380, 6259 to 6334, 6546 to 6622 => 0.57 A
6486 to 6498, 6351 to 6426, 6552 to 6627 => -0.08 A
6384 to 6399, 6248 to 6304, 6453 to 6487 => 0.14 A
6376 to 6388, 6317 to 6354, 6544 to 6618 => -0.05 A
